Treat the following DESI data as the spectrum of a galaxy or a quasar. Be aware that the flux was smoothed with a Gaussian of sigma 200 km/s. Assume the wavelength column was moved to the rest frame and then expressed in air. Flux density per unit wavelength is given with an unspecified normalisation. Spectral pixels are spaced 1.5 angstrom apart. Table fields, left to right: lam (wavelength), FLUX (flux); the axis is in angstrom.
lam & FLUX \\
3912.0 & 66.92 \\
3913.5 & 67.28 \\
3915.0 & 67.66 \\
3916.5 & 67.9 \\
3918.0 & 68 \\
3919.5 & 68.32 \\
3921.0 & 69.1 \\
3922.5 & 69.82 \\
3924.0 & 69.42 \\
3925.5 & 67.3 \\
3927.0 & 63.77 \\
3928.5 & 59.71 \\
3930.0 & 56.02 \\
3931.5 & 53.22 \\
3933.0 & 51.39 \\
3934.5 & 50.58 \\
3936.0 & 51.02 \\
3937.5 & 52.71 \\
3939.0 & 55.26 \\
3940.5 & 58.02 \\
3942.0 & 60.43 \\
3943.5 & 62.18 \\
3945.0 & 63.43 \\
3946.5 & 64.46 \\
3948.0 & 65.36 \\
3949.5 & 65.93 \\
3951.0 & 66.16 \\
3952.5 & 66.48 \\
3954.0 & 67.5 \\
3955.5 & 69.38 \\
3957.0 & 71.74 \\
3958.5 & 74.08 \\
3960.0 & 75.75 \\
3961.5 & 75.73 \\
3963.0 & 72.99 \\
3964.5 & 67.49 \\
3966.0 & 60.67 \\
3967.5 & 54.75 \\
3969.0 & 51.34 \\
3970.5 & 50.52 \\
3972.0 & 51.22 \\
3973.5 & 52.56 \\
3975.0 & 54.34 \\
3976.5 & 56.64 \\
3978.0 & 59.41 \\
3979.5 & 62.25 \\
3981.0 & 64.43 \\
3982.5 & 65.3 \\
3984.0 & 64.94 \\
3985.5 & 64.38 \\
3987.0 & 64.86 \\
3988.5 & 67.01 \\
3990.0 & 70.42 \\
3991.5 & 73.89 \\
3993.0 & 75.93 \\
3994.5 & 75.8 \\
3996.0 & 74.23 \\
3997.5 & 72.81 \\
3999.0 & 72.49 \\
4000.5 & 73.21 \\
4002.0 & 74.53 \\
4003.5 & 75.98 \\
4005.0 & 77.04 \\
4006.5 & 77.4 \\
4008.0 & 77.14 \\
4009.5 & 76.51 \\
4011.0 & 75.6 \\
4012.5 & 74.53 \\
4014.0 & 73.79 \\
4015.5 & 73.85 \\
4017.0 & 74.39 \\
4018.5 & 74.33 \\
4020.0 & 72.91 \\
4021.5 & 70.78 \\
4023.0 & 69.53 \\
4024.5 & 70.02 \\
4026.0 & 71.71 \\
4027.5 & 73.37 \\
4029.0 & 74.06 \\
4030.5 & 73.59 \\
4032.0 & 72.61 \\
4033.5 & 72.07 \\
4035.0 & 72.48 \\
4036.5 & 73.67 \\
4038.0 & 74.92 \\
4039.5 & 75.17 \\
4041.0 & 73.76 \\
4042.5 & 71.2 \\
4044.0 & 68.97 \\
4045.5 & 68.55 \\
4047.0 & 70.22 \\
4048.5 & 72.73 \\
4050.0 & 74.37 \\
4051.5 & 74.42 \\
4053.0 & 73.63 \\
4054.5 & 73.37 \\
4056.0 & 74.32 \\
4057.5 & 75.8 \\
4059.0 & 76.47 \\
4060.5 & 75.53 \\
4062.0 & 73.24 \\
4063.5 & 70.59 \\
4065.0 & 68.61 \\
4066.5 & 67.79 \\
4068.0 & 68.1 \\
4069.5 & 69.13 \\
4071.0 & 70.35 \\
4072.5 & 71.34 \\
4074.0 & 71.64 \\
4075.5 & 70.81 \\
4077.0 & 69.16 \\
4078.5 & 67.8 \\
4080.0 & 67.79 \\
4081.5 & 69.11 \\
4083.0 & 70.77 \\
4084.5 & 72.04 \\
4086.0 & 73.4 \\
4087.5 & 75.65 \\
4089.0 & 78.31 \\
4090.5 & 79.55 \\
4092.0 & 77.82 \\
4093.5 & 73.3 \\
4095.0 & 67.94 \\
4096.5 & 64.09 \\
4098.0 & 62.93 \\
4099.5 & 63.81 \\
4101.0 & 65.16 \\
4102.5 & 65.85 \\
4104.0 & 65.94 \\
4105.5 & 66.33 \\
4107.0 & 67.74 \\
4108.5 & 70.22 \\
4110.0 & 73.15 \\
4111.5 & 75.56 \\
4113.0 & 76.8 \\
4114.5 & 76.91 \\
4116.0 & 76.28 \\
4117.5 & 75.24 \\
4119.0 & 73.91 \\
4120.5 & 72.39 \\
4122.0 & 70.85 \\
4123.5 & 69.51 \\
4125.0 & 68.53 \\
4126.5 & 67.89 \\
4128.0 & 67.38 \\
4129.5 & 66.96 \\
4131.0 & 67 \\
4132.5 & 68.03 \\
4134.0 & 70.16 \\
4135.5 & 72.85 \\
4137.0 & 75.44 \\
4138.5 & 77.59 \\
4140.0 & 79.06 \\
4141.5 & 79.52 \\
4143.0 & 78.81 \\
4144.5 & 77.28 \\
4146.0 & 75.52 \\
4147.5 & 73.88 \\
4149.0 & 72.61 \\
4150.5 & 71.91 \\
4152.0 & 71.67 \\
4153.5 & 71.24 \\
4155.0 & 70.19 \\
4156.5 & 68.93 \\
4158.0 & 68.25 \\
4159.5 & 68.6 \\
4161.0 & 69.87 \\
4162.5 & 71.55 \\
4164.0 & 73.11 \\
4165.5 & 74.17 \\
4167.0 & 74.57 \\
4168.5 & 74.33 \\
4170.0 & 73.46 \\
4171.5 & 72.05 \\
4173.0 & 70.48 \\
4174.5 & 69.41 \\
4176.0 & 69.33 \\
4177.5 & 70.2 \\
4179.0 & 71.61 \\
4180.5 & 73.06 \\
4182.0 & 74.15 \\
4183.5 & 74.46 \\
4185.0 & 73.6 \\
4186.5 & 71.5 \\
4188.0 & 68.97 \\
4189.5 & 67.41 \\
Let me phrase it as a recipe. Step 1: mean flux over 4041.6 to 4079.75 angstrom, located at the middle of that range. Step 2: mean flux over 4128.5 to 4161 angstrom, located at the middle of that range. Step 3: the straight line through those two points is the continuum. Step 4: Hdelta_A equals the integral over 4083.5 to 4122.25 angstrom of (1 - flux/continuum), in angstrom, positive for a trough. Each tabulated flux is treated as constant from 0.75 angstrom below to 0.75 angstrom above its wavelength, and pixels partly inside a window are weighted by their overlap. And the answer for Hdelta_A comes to 0.2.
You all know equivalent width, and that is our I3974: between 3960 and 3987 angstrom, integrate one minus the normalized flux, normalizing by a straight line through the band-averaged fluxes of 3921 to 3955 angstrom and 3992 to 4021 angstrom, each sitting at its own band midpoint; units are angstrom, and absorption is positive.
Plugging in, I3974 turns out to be 2.8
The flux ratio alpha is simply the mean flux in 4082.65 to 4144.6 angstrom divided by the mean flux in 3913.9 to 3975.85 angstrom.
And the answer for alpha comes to 1.15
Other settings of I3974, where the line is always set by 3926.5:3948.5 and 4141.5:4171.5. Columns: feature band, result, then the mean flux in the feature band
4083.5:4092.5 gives -1.0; 75.9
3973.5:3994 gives -1.2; 64.6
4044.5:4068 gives -2.4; 72.5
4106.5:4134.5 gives -0.4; 71.3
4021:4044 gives -3.0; 72.5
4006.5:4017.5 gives -2.2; 75.3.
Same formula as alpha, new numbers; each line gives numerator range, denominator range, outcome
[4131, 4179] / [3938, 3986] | 1.15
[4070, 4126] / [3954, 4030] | 1.03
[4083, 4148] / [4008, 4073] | 0.99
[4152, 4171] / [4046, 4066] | 0.98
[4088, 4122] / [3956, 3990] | 1.13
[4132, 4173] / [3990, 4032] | 0.99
